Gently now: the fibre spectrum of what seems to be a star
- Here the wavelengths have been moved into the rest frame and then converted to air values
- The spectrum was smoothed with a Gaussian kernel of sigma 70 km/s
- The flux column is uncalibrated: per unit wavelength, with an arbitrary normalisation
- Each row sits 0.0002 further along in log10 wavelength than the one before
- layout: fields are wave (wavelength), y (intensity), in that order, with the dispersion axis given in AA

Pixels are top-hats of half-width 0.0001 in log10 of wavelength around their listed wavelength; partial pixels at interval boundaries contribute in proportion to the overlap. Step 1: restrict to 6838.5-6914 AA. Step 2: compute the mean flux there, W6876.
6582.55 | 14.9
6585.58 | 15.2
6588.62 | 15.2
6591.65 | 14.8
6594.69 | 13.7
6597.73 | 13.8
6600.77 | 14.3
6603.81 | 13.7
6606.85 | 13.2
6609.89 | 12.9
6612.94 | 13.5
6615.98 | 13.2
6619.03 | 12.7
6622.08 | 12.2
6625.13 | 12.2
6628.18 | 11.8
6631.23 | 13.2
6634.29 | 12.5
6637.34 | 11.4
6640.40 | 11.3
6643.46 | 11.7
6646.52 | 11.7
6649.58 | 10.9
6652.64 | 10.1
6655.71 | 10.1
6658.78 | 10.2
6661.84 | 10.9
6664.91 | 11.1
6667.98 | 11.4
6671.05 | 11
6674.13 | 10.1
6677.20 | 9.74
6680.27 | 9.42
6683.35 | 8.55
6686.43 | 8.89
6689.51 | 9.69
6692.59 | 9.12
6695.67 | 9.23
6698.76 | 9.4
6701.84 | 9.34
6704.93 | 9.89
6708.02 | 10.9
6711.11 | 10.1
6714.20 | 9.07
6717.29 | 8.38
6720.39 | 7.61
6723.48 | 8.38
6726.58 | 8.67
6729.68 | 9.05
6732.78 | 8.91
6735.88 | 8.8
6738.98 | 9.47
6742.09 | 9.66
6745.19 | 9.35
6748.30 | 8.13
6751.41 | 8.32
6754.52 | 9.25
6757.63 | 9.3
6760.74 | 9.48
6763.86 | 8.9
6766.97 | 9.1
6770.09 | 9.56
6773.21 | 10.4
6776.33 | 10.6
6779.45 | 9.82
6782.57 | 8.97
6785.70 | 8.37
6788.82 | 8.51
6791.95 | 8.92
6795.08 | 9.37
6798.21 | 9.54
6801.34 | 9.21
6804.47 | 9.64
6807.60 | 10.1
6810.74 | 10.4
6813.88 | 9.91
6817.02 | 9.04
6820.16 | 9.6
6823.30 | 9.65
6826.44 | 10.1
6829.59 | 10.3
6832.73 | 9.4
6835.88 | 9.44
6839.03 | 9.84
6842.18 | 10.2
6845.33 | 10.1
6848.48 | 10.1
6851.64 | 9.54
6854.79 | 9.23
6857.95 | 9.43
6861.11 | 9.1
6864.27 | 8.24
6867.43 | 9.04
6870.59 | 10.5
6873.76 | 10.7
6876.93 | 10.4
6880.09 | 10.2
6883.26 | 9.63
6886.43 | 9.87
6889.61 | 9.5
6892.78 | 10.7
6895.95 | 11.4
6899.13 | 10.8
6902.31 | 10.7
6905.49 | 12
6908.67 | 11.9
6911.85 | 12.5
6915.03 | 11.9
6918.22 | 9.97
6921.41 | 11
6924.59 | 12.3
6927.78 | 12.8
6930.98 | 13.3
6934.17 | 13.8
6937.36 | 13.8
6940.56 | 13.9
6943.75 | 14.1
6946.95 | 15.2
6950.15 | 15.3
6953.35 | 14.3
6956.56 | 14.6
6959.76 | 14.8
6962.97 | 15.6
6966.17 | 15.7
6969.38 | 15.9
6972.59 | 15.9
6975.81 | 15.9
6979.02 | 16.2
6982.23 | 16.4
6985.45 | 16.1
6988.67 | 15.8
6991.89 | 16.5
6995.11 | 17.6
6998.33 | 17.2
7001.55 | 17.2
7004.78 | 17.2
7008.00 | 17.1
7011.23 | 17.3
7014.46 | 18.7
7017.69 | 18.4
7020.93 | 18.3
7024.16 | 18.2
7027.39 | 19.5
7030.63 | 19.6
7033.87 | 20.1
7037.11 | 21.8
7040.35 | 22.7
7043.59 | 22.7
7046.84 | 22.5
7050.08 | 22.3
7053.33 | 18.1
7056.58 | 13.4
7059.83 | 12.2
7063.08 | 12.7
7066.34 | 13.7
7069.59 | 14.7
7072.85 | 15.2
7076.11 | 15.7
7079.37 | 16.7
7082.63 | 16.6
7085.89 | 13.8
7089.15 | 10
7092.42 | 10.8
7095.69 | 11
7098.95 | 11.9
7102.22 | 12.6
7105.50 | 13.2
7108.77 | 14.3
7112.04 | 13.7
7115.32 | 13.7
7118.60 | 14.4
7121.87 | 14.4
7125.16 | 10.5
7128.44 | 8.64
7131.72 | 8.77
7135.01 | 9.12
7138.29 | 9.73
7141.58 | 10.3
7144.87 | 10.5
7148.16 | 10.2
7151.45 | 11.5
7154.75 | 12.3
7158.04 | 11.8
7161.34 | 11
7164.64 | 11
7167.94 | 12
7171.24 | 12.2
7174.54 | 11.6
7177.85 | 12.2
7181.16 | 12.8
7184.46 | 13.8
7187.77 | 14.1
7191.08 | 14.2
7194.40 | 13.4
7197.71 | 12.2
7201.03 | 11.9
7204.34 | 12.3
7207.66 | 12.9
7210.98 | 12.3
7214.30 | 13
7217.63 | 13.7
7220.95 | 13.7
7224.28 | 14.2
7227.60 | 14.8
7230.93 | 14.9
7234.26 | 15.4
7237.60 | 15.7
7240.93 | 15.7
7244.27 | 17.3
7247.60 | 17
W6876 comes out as 10.3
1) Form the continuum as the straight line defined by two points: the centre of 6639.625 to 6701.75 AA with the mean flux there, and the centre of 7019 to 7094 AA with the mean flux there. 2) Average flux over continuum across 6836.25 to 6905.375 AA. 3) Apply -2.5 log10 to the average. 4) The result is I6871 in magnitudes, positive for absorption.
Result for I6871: 0.34 mag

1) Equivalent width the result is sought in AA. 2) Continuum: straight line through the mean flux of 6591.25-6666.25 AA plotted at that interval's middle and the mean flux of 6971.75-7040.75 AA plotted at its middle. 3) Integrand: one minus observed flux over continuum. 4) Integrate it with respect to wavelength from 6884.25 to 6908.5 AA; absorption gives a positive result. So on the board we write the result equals 8.2 AA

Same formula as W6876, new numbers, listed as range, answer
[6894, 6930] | 11.6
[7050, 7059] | 16.7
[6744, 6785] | 9.3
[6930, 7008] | 15.6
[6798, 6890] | 9.74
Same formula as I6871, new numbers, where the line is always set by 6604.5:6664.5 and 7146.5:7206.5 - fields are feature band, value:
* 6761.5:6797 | 0.273 mag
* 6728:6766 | 0.303 mag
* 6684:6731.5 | 0.287 mag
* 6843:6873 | 0.254 mag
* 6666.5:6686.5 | 0.197 mag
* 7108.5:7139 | 0.050 mag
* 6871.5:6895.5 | 0.180 mag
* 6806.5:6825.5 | 0.223 mag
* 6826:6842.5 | 0.218 mag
